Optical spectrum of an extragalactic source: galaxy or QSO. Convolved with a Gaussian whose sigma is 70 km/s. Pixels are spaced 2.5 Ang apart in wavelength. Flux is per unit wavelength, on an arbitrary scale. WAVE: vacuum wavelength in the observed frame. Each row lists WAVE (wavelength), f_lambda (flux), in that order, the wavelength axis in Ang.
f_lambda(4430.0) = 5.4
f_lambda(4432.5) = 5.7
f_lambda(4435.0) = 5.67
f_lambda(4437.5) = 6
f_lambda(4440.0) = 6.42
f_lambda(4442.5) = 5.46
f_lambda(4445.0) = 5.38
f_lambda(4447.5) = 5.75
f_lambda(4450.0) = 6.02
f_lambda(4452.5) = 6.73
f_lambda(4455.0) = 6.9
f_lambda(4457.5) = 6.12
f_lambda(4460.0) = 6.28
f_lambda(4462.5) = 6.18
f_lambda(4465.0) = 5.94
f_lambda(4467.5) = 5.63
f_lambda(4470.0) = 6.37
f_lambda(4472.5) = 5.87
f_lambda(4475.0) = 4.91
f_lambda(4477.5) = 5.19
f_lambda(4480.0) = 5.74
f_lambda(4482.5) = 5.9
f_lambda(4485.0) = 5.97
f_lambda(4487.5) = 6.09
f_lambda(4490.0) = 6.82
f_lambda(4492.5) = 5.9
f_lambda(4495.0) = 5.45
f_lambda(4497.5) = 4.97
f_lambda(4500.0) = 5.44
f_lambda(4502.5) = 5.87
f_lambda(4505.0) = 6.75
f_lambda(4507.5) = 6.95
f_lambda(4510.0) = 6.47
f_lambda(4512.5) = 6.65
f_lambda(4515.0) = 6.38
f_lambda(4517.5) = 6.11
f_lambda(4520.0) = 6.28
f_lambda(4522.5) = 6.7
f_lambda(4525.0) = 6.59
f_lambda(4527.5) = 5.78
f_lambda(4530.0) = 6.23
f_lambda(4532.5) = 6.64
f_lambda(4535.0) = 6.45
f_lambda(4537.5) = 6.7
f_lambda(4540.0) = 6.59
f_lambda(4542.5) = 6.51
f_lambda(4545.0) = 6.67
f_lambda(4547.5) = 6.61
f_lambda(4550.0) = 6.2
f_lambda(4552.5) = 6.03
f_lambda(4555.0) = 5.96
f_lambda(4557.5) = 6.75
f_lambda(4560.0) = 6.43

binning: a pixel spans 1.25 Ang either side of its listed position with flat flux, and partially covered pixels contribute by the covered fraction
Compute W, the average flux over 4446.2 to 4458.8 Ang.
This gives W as 6.3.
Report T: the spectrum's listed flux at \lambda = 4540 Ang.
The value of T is 6.59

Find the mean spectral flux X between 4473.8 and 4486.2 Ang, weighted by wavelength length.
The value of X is 5.54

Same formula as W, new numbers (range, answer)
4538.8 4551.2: 6.52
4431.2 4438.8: 5.79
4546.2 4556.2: 6.2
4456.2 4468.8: 6.03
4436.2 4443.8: 5.95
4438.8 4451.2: 5.8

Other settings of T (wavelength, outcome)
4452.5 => 6.73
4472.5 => 5.87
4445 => 5.38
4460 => 6.28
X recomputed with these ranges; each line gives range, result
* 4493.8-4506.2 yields 5.69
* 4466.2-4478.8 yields 5.6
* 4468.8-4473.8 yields 6.11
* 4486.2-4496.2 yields 6.07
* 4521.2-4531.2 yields 6.33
